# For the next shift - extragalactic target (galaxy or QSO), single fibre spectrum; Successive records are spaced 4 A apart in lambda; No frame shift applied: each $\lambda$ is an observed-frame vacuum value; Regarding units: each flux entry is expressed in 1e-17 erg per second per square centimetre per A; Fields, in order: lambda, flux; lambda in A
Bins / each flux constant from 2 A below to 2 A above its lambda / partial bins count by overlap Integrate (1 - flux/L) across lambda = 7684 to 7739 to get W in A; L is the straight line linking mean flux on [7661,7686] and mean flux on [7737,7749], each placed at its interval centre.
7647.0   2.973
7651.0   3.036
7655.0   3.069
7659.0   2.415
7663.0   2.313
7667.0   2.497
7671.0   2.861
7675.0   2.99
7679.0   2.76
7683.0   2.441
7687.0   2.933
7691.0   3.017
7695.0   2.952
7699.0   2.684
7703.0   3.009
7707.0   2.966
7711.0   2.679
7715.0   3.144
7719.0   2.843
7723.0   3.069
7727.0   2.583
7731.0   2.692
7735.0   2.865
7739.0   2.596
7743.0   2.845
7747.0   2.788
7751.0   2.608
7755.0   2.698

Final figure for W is -3.23 A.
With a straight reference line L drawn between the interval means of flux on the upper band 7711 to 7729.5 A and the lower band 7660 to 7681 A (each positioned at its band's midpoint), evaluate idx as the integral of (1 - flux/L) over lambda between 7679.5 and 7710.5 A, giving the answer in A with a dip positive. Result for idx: -0.78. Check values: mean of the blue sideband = 2.67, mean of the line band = 2.84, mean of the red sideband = 2.88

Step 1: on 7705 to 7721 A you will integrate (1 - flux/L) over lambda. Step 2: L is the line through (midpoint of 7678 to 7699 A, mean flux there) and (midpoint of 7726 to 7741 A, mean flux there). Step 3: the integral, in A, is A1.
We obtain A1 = -0.9 A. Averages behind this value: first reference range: 2.81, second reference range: 2.69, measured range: 2.91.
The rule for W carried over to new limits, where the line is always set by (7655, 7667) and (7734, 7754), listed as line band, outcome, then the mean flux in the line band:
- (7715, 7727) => -1.2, 2.93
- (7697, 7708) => -1.1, 2.88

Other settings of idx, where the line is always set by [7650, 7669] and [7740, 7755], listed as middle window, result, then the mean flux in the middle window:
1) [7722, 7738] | -0.3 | 2.77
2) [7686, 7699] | -1.2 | 2.93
